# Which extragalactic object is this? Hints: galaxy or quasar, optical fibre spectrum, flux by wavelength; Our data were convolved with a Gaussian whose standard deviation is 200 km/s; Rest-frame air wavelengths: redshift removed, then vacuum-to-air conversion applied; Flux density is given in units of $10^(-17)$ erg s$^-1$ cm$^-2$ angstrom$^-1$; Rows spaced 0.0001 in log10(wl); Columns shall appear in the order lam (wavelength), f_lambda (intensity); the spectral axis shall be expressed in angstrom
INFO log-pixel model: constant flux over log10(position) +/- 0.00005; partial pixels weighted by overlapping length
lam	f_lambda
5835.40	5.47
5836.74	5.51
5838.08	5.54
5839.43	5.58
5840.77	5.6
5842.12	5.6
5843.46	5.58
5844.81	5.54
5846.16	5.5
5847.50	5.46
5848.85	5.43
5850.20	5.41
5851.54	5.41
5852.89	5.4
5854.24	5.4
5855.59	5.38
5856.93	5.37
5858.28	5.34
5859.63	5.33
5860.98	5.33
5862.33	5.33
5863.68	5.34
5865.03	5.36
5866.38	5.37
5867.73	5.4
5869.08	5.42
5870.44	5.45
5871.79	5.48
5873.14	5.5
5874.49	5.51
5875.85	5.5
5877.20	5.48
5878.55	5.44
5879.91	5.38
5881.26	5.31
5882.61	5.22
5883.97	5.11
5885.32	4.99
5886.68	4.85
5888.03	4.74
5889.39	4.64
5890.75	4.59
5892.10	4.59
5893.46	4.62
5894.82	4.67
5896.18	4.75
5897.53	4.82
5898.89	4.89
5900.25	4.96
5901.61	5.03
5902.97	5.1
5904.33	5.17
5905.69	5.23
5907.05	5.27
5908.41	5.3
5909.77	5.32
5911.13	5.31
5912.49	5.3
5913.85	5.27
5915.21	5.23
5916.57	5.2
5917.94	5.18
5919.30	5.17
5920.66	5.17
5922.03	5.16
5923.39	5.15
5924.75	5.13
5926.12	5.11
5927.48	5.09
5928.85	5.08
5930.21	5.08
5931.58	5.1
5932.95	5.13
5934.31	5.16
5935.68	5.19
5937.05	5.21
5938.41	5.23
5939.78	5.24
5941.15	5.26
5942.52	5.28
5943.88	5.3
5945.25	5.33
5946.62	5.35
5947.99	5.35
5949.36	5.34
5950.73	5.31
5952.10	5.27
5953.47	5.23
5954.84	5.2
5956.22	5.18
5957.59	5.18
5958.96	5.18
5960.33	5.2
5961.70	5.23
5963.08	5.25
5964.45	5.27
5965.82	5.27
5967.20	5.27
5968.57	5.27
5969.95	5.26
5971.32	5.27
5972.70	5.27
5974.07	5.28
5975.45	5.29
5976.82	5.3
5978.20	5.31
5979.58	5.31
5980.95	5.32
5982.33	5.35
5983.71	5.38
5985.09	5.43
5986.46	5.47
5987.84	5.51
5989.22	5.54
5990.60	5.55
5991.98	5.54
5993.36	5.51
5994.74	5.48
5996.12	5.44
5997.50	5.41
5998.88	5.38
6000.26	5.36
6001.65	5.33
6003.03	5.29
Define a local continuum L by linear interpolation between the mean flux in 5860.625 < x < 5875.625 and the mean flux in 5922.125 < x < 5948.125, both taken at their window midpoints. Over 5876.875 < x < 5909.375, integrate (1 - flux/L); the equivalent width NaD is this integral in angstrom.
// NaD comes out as 2.0 angstrom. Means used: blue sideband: 5.41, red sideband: 5.2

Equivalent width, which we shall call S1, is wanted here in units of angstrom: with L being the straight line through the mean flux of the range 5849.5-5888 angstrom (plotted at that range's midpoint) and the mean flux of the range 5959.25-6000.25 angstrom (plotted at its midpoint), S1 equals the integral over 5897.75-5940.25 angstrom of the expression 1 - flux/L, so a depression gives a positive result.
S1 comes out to 1.47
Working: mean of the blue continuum 5.34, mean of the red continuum 5.36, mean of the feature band 5.16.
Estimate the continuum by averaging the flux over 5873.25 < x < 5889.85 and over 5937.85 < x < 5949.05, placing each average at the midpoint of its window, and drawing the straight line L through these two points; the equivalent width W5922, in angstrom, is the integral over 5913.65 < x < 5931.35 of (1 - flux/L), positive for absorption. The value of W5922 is 0.4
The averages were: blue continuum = 5.2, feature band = 5.15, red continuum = 5.29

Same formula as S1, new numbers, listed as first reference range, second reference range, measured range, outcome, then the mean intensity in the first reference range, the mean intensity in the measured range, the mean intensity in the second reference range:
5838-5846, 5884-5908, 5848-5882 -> -0.8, 5.56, 5.4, 4.89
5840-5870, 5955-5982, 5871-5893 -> 1.0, 5.42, 5.14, 5.26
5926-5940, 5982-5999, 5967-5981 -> 0.2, 5.15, 5.29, 5.47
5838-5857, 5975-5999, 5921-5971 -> 2.0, 5.48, 5.22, 5.42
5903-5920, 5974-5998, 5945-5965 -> 0.3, 5.24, 5.26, 5.42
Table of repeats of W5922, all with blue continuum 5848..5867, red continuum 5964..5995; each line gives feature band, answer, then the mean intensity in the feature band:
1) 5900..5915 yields 0.44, 5.21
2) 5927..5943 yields 0.59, 5.17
